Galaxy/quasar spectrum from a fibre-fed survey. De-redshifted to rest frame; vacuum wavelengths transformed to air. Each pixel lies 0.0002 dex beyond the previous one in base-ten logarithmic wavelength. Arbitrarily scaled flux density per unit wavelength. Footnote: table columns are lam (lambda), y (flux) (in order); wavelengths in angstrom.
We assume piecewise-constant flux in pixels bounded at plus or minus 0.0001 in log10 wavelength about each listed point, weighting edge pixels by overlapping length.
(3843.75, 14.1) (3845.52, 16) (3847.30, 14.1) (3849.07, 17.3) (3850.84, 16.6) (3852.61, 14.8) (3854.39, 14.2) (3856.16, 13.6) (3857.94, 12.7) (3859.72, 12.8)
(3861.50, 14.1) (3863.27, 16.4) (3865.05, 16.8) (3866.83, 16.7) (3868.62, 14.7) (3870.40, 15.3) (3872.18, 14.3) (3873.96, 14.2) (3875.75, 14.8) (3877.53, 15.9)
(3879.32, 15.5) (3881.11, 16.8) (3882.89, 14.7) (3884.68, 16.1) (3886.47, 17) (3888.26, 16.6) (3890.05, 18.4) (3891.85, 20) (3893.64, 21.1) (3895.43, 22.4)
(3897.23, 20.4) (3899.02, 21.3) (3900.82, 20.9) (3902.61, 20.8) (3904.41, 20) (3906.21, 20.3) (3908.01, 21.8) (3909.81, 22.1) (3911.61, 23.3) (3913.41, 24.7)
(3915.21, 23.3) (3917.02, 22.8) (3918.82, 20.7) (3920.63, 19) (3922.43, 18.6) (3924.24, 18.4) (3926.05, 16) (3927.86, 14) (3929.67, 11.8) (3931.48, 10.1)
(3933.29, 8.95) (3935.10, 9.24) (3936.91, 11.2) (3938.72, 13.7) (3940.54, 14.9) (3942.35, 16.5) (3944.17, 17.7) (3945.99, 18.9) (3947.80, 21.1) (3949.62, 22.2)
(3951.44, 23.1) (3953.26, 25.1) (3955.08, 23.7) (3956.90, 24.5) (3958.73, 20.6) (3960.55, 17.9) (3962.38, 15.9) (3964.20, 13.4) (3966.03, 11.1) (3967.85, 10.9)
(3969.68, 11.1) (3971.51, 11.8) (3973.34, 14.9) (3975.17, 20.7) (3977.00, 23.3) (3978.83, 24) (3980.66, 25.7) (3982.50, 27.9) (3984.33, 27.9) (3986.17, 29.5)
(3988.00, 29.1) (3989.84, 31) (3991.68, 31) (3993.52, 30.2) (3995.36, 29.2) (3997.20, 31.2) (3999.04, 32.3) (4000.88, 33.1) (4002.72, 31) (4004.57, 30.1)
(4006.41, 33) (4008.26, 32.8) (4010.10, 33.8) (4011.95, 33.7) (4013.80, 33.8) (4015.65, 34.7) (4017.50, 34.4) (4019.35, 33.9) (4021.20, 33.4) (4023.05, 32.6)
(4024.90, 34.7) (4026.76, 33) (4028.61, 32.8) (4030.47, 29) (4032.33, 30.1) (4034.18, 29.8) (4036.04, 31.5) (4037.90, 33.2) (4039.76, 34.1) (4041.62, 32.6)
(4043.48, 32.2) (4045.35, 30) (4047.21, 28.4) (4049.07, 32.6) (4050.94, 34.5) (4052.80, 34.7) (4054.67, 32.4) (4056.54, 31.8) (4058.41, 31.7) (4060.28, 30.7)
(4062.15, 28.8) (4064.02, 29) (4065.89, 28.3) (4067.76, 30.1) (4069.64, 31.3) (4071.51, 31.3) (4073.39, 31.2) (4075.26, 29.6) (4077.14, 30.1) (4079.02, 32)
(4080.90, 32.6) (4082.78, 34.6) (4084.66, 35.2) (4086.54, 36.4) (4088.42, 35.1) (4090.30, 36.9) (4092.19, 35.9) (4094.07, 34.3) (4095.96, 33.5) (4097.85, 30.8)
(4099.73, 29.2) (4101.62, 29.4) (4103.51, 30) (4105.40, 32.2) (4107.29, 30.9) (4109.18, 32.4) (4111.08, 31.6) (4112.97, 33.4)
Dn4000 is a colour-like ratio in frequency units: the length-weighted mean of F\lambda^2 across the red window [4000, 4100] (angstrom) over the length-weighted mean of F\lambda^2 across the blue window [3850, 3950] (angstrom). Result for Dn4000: 2.03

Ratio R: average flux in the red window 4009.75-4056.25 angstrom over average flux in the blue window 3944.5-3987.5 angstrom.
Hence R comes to 1.61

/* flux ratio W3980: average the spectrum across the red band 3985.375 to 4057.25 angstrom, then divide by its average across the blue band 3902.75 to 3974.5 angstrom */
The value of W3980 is 1.8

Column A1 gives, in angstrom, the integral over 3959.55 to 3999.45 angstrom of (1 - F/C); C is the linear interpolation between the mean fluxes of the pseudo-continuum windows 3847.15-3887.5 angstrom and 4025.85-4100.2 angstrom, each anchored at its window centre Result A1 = 4.0 angstrom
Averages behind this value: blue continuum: 15.2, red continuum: 32.1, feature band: 22.6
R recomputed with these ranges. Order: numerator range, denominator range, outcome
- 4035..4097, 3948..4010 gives 1.33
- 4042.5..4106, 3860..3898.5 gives 1.91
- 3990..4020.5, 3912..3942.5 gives 2.00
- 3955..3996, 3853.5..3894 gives 1.39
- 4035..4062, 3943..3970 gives 1.72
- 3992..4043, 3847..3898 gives 2.00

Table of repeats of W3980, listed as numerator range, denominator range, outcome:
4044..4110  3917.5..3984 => 1.82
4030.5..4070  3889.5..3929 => 1.53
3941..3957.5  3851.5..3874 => 1.44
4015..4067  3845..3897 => 1.99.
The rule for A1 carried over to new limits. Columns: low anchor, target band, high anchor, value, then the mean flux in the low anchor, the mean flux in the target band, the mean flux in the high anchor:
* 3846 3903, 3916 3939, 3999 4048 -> 7.3 angstrom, 16.6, 15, 32.4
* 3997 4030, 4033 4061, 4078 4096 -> 1.5 angstrom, 33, 32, 34.7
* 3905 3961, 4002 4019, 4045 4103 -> -4.6 angstrom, 18.6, 33.1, 32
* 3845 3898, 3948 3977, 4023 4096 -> 7.0 angstrom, 16.1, 18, 32.2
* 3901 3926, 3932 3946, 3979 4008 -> 6.1 angstrom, 21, 13.5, 30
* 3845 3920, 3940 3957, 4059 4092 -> 1.5 angstrom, 17.8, 20.7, 32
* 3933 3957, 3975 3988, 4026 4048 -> -1.6 angstrom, 17.9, 26.1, 31.4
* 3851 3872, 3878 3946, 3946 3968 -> -3.0 angstrom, 14.8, 17.9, 19.4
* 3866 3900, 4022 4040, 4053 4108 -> -2.4 angstrom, 17.2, 32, 31.9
